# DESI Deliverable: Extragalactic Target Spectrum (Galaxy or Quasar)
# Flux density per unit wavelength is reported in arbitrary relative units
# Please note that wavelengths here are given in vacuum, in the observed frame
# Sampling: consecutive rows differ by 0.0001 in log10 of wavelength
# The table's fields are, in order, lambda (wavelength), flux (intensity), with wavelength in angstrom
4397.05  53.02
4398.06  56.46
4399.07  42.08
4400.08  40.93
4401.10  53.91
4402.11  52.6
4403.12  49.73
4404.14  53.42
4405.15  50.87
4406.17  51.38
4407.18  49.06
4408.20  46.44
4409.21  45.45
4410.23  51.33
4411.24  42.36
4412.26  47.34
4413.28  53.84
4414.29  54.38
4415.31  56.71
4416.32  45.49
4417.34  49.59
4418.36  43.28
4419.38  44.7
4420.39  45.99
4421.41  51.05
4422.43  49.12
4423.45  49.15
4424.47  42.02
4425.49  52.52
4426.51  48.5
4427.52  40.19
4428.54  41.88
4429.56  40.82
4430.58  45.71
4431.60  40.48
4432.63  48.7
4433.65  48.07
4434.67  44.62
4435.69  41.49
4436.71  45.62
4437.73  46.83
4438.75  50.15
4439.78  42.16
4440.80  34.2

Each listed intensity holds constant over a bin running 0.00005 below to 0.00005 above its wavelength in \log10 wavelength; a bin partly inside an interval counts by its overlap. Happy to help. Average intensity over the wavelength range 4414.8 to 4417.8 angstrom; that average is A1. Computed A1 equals 50.6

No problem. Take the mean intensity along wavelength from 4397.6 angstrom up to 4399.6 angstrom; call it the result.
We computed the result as 49.1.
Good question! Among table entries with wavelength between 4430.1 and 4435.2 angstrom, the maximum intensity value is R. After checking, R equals 48.7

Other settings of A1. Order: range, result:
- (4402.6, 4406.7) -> 51.4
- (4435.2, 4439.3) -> 46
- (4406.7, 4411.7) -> 47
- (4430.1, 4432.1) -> 43.1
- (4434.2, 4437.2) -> 43.9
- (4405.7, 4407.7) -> 50.2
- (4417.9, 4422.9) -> 46.9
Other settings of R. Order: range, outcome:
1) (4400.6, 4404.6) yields 53.91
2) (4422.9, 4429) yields 52.52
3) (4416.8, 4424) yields 51.05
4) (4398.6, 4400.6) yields 42.08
